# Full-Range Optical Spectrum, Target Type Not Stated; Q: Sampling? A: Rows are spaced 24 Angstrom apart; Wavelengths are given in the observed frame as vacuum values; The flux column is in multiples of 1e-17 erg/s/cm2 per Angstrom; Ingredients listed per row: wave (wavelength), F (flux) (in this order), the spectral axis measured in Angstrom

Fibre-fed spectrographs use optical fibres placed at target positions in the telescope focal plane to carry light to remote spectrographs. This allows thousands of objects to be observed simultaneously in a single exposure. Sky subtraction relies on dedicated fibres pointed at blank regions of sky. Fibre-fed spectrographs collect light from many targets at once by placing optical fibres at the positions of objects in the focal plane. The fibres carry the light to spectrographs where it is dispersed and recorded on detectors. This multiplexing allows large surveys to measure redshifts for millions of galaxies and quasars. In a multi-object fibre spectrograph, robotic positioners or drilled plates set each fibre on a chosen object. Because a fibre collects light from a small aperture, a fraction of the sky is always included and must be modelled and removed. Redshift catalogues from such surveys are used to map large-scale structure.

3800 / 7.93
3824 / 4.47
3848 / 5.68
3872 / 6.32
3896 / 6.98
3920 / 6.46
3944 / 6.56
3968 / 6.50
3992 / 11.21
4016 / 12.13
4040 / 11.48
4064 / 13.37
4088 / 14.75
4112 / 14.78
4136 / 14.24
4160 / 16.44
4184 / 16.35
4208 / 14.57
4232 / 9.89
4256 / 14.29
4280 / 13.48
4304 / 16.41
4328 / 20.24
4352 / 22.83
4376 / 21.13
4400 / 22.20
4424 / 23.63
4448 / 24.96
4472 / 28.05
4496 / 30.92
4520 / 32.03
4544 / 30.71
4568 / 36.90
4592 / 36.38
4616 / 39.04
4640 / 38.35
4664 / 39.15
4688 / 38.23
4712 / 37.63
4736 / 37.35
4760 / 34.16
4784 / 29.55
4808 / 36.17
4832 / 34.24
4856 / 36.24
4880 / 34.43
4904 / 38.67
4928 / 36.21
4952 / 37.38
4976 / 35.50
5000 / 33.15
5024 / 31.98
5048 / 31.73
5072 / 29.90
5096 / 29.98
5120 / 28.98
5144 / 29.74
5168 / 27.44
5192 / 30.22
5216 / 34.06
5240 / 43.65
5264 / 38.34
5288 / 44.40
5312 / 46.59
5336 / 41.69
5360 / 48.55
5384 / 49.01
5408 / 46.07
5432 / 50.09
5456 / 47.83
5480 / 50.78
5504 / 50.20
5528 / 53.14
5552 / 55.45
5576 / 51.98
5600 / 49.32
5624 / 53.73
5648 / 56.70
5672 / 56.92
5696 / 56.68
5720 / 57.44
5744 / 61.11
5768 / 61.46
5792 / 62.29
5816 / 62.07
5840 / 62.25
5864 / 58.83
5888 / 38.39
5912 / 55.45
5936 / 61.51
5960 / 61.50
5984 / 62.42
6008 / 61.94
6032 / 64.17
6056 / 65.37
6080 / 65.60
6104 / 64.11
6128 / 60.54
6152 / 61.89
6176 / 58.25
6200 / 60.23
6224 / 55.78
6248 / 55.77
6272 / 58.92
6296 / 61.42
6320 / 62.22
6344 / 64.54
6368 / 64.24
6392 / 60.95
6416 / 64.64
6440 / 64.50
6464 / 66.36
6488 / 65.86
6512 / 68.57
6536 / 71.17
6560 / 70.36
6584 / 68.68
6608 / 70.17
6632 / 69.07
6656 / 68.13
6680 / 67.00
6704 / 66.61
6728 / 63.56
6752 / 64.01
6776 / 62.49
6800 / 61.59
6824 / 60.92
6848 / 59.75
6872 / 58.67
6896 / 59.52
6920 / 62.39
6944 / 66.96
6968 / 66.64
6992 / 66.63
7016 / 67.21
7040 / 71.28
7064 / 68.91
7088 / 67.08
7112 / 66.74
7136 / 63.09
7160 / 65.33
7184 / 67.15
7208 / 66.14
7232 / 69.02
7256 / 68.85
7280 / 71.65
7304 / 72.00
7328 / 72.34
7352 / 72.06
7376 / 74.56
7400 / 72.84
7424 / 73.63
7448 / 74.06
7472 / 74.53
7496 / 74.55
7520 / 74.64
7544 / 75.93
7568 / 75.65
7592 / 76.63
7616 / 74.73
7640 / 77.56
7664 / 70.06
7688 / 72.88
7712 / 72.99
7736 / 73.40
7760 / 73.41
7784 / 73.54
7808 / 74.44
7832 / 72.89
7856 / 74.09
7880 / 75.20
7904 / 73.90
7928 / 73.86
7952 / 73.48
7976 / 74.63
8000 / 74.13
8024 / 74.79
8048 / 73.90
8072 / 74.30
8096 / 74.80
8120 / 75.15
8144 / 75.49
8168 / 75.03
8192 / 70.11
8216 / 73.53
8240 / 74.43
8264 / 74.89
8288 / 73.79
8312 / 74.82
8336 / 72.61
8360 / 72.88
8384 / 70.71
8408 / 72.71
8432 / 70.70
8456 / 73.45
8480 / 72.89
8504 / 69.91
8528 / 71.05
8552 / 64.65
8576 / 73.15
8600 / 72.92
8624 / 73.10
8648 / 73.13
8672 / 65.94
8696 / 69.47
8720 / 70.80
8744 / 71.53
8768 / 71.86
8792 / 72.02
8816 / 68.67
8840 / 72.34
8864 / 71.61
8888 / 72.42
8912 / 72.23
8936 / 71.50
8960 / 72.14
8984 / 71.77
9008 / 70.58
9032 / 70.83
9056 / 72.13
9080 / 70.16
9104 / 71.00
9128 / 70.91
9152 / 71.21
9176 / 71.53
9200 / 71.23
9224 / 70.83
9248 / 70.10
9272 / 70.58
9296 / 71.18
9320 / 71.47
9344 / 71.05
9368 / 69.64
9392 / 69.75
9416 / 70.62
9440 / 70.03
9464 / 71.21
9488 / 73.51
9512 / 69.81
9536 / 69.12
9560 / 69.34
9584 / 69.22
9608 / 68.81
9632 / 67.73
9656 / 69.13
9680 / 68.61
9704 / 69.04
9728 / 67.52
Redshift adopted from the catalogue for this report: 0.00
